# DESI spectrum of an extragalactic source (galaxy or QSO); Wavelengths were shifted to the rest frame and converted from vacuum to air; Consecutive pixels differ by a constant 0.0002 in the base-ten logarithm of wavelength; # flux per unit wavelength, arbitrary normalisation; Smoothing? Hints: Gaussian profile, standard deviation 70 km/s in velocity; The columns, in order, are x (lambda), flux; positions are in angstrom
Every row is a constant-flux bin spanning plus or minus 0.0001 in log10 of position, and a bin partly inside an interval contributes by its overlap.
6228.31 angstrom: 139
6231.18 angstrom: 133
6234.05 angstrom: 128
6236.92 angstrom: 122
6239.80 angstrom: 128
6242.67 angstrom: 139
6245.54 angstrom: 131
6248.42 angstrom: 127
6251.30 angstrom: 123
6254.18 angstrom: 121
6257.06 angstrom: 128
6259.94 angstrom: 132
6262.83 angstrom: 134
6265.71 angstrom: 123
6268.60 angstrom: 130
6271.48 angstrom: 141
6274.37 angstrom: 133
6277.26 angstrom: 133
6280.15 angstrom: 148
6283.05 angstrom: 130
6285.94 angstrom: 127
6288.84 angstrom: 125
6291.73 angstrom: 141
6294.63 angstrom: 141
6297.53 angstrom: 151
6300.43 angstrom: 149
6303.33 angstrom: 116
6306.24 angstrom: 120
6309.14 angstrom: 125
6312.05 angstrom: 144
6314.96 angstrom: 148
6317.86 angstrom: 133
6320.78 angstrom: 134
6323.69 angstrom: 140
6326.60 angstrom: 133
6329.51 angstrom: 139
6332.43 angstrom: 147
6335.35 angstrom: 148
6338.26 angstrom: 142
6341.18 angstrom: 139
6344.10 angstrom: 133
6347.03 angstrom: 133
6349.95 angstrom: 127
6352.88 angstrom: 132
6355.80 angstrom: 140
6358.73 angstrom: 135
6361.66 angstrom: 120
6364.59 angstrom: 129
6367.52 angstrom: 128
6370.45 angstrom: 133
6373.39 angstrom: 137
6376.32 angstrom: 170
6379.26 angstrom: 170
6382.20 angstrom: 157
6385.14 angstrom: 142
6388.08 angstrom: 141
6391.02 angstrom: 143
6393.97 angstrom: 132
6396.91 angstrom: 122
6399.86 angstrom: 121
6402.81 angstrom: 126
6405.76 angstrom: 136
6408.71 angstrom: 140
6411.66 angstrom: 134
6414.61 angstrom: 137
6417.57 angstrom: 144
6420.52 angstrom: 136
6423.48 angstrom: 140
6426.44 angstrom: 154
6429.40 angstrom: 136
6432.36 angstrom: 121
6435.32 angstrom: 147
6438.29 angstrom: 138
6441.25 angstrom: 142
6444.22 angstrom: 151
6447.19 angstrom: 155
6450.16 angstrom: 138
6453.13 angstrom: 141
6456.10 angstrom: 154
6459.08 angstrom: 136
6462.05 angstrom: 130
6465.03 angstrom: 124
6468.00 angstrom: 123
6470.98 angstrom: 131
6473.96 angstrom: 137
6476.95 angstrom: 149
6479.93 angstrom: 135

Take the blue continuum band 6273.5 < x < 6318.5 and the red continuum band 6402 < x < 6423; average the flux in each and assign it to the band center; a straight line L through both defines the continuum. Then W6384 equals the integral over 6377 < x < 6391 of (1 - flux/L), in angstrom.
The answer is -1.66 angstrom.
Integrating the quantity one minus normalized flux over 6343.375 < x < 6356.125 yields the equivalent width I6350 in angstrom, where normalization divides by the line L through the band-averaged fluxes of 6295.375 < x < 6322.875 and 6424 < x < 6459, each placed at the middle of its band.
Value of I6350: 0.5 angstrom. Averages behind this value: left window 136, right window 143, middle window 132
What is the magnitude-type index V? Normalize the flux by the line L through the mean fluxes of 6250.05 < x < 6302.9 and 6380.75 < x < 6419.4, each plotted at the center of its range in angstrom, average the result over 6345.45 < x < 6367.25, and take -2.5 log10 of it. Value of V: 0.04 mag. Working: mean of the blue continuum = 134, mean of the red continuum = 137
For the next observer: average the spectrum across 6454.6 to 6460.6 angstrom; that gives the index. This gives 145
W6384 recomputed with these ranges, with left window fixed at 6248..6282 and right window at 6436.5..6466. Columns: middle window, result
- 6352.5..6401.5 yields -0.4 angstrom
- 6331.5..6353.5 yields -0.4 angstrom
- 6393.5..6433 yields 1.3 angstrom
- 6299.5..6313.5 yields 0.3 angstrom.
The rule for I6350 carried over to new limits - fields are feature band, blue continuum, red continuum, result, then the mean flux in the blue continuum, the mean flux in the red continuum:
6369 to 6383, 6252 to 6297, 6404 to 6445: -1.6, 133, 139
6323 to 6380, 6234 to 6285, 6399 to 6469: -1.6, 131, 138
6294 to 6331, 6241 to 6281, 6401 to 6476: -0.8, 131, 138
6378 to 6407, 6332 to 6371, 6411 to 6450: -0.2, 134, 141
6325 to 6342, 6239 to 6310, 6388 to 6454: -0.9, 132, 138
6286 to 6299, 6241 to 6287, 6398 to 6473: -0.6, 131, 137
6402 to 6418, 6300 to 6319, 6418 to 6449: 0.5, 133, 142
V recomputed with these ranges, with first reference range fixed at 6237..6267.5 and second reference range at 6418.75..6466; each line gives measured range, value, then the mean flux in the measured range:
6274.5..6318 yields -0.04 mag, 135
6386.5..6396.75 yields 0.00 mag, 137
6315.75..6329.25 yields -0.03 mag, 136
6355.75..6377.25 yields 0.00 mag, 135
